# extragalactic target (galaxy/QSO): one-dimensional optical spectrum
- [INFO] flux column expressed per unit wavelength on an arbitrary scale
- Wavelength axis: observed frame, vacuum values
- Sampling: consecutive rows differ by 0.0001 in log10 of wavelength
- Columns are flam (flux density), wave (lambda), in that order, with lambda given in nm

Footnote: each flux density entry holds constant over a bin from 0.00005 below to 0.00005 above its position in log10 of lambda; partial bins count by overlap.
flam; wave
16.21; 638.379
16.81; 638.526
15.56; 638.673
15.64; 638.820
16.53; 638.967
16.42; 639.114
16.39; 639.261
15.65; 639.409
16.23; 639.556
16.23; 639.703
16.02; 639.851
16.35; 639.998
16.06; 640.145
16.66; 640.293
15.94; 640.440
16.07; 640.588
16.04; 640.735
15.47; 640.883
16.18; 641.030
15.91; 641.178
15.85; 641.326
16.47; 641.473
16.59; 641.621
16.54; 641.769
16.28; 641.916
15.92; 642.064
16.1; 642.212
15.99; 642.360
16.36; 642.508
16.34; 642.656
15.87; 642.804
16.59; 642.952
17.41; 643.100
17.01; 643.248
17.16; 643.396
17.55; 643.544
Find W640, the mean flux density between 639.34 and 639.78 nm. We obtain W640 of 16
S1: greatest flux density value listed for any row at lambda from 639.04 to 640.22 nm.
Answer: 16.42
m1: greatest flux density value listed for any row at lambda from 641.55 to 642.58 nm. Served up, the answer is 16.59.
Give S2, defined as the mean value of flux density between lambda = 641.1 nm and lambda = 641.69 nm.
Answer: 16.2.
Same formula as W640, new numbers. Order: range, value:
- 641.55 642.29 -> 16.3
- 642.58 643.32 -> 16.6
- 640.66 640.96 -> 15.8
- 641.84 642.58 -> 16.1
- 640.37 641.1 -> 15.9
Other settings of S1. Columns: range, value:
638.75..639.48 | 16.53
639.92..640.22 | 16.35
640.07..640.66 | 16.66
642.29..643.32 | 17.41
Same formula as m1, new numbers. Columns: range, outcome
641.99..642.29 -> 16.1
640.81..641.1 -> 16.18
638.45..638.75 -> 16.81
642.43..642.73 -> 16.36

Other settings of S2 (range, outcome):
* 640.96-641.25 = 16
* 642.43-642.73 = 16.3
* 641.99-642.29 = 16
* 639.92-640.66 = 16.2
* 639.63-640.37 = 16.3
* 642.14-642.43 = 16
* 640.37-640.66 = 16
